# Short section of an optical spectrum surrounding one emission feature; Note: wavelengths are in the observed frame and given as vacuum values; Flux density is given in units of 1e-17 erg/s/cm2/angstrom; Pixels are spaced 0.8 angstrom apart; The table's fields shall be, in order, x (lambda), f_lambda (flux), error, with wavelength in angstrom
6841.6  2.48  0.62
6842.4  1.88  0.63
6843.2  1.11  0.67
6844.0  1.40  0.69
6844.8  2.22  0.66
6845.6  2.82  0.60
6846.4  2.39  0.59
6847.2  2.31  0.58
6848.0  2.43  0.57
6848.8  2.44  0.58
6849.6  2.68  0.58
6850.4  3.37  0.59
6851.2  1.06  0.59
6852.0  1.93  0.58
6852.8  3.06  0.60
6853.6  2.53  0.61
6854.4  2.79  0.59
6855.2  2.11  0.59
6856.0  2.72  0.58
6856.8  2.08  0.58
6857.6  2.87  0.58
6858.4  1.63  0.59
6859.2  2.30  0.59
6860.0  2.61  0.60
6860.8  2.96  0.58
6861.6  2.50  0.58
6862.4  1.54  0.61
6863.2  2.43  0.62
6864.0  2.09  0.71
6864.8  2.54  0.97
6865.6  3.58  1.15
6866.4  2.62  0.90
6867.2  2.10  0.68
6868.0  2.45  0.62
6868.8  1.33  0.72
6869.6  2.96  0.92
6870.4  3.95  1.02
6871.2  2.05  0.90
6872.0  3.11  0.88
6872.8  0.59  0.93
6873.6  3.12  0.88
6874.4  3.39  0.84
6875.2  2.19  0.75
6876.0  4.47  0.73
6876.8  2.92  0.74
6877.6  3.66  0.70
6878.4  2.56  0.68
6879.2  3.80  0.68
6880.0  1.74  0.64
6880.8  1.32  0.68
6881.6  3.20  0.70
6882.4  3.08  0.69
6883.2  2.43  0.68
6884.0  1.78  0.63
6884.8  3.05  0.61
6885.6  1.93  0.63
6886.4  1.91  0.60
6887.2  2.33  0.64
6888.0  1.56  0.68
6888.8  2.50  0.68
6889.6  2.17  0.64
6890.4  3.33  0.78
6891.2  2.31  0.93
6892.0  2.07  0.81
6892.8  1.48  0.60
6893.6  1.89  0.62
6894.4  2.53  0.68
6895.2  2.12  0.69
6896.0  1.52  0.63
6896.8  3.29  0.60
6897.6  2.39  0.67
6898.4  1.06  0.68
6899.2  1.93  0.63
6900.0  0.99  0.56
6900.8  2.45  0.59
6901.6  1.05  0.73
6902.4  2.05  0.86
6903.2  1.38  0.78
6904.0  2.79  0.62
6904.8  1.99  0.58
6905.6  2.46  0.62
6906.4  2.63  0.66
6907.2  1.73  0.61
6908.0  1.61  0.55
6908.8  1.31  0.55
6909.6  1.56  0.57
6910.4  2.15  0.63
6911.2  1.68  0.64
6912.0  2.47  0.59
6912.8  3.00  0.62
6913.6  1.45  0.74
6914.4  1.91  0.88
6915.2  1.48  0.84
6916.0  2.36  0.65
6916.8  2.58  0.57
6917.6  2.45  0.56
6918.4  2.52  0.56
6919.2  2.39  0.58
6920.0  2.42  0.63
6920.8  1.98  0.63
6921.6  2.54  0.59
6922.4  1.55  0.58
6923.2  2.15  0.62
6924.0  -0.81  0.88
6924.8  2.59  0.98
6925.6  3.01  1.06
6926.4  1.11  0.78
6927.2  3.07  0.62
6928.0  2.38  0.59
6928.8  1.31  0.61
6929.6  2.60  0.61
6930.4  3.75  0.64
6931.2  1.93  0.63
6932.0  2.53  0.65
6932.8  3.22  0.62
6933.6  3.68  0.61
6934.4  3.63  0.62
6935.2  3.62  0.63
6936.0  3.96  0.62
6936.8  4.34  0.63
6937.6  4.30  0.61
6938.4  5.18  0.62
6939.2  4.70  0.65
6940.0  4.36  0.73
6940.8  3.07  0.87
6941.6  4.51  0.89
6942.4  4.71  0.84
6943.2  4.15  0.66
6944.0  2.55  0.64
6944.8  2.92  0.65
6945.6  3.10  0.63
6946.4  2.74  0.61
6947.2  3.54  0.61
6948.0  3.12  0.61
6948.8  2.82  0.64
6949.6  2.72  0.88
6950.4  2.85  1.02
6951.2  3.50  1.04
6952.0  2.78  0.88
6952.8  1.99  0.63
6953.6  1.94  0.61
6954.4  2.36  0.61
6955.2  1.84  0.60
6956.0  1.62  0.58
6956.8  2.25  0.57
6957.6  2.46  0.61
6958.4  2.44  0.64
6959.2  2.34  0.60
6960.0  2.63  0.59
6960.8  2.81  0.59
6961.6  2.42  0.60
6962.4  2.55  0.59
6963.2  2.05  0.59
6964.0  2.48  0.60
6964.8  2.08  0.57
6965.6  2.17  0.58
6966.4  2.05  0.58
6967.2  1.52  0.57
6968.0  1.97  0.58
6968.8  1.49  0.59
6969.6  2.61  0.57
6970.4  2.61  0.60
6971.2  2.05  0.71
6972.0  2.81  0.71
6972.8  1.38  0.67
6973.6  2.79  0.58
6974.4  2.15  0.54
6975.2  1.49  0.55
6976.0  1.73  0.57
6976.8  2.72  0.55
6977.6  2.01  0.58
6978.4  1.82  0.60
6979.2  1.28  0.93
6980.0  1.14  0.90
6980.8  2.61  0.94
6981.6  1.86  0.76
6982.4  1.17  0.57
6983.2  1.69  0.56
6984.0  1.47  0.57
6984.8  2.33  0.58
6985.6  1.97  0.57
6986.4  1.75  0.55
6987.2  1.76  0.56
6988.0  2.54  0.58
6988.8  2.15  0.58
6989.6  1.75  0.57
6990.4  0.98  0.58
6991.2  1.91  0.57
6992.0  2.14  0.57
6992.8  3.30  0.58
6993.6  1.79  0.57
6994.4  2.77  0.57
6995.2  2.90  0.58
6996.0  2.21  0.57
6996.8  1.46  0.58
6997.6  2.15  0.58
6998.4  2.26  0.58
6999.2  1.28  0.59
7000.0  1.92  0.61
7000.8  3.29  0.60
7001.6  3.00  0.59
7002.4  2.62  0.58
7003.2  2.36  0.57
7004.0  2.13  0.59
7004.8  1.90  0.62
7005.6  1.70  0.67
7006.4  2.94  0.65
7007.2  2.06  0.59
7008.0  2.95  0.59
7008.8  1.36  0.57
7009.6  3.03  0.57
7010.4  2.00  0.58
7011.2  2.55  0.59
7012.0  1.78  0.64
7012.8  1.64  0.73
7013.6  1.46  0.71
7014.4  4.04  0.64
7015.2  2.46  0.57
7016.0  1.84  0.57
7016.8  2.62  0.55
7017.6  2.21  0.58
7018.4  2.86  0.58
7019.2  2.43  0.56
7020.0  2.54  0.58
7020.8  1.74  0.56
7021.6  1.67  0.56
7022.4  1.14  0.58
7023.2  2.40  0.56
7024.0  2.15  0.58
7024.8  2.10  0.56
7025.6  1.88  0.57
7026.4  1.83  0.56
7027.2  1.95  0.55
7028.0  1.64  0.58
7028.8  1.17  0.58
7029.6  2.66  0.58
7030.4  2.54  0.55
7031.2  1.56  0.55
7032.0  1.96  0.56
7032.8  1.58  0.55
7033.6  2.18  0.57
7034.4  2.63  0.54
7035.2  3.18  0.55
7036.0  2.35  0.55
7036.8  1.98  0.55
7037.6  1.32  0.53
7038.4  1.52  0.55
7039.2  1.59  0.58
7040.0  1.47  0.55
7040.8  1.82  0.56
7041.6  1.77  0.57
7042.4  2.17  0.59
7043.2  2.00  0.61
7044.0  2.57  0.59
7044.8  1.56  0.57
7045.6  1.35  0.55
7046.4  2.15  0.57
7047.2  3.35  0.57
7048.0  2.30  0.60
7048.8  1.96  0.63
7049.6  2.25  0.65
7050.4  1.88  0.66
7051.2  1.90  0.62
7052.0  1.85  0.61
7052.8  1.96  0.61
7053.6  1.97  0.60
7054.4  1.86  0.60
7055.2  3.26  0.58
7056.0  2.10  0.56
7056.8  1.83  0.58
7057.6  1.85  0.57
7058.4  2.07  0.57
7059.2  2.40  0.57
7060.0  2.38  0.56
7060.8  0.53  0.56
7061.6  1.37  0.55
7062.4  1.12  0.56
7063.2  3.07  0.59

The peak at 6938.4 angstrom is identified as [O III]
